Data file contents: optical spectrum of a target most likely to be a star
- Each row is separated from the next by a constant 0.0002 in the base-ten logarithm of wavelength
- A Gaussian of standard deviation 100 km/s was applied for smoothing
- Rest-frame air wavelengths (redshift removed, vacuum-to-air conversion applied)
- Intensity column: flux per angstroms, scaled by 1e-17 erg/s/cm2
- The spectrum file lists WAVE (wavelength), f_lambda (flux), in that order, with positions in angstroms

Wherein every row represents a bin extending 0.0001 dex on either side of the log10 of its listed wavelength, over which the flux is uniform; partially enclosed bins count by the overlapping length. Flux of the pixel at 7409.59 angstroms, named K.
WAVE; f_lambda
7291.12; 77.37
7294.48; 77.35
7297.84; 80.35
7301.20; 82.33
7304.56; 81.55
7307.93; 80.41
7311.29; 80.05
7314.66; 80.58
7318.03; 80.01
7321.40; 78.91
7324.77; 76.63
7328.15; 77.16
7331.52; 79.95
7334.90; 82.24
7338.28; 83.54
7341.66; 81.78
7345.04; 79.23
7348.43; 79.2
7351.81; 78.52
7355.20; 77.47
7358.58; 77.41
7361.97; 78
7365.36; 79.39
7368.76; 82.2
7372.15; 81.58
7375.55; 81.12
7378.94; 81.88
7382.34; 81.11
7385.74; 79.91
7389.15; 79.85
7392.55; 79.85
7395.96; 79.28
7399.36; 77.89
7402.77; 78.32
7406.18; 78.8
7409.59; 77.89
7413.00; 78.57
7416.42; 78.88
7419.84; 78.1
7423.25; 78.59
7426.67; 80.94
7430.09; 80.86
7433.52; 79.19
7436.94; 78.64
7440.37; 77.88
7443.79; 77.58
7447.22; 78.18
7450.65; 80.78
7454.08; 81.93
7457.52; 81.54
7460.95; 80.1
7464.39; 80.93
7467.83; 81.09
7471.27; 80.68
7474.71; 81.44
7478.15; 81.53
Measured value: 77.89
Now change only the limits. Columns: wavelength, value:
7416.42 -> 78.88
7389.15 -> 79.85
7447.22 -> 78.18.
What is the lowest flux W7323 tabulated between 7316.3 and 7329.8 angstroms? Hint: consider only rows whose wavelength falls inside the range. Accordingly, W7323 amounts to 76.63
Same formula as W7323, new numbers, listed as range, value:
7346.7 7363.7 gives 77.41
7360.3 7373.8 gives 78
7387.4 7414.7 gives 77.89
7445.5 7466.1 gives 78.18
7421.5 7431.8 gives 78.59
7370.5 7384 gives 81.11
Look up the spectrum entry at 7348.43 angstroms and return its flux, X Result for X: 79.2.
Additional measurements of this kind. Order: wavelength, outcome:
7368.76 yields 82.2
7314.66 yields 80.58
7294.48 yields 77.35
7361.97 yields 78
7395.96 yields 79.28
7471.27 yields 80.68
